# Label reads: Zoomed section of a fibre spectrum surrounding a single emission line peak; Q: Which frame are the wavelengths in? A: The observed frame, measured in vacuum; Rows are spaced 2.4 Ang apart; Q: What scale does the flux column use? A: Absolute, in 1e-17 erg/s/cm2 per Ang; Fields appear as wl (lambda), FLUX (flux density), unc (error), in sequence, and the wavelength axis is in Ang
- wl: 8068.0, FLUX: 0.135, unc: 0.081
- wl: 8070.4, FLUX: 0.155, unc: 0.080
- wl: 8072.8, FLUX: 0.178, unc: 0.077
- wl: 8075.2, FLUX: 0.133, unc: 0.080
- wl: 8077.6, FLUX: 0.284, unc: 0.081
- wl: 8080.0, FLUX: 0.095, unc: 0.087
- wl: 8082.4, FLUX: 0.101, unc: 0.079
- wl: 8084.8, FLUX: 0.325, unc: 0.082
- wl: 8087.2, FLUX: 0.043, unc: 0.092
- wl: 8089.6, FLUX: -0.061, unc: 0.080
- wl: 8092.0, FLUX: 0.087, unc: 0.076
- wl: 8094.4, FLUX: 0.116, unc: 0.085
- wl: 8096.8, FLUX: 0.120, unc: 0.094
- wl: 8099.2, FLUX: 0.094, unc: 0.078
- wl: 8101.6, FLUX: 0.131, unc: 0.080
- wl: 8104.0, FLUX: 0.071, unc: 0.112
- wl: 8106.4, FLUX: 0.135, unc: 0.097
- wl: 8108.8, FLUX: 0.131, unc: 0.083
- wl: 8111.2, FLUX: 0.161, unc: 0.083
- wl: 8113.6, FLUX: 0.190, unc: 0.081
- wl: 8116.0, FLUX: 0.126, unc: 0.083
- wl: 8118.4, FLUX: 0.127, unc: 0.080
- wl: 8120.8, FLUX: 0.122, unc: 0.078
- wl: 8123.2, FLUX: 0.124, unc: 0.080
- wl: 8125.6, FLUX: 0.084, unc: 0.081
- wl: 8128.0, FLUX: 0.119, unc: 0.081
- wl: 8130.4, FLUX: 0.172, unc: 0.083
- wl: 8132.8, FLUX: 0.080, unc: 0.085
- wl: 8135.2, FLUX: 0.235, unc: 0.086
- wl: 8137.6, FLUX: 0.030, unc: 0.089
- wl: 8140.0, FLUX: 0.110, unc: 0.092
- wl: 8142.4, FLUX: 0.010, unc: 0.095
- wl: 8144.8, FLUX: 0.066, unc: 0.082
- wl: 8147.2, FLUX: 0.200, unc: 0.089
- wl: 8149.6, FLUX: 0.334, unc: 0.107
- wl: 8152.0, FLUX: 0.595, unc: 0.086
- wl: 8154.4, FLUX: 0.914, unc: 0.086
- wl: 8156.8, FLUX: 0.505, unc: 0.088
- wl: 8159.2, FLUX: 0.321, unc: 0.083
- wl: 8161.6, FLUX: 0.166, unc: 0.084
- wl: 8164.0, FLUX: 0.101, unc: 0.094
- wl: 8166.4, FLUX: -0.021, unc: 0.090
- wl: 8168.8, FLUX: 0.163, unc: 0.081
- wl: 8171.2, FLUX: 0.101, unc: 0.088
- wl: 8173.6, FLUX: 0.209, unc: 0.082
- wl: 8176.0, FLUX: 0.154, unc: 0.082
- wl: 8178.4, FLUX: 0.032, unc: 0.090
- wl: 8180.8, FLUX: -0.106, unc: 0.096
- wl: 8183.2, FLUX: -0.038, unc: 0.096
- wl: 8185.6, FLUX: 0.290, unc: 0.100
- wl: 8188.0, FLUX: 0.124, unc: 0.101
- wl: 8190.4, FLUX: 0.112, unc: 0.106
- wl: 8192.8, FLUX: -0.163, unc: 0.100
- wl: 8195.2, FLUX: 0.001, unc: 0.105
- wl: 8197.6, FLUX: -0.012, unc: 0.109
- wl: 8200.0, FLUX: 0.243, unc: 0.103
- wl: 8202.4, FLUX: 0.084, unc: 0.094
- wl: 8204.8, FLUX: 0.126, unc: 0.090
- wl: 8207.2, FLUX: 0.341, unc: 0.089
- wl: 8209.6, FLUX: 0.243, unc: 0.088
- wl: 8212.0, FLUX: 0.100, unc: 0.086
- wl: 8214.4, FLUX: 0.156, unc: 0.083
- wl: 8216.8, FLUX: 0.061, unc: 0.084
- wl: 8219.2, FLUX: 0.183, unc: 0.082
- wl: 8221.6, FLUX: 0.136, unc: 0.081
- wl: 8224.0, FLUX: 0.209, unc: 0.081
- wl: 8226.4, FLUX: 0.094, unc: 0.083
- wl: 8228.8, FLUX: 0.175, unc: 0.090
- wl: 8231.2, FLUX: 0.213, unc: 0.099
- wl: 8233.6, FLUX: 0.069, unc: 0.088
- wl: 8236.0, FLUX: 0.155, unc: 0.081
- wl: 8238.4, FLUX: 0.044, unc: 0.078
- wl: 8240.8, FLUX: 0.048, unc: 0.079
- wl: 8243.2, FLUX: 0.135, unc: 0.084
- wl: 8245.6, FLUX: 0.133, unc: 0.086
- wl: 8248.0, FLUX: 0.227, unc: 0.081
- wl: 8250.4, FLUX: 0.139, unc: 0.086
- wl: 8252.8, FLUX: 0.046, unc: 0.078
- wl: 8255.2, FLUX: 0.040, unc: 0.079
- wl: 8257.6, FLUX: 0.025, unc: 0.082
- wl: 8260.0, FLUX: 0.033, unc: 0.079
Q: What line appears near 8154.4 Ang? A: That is H-gamma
